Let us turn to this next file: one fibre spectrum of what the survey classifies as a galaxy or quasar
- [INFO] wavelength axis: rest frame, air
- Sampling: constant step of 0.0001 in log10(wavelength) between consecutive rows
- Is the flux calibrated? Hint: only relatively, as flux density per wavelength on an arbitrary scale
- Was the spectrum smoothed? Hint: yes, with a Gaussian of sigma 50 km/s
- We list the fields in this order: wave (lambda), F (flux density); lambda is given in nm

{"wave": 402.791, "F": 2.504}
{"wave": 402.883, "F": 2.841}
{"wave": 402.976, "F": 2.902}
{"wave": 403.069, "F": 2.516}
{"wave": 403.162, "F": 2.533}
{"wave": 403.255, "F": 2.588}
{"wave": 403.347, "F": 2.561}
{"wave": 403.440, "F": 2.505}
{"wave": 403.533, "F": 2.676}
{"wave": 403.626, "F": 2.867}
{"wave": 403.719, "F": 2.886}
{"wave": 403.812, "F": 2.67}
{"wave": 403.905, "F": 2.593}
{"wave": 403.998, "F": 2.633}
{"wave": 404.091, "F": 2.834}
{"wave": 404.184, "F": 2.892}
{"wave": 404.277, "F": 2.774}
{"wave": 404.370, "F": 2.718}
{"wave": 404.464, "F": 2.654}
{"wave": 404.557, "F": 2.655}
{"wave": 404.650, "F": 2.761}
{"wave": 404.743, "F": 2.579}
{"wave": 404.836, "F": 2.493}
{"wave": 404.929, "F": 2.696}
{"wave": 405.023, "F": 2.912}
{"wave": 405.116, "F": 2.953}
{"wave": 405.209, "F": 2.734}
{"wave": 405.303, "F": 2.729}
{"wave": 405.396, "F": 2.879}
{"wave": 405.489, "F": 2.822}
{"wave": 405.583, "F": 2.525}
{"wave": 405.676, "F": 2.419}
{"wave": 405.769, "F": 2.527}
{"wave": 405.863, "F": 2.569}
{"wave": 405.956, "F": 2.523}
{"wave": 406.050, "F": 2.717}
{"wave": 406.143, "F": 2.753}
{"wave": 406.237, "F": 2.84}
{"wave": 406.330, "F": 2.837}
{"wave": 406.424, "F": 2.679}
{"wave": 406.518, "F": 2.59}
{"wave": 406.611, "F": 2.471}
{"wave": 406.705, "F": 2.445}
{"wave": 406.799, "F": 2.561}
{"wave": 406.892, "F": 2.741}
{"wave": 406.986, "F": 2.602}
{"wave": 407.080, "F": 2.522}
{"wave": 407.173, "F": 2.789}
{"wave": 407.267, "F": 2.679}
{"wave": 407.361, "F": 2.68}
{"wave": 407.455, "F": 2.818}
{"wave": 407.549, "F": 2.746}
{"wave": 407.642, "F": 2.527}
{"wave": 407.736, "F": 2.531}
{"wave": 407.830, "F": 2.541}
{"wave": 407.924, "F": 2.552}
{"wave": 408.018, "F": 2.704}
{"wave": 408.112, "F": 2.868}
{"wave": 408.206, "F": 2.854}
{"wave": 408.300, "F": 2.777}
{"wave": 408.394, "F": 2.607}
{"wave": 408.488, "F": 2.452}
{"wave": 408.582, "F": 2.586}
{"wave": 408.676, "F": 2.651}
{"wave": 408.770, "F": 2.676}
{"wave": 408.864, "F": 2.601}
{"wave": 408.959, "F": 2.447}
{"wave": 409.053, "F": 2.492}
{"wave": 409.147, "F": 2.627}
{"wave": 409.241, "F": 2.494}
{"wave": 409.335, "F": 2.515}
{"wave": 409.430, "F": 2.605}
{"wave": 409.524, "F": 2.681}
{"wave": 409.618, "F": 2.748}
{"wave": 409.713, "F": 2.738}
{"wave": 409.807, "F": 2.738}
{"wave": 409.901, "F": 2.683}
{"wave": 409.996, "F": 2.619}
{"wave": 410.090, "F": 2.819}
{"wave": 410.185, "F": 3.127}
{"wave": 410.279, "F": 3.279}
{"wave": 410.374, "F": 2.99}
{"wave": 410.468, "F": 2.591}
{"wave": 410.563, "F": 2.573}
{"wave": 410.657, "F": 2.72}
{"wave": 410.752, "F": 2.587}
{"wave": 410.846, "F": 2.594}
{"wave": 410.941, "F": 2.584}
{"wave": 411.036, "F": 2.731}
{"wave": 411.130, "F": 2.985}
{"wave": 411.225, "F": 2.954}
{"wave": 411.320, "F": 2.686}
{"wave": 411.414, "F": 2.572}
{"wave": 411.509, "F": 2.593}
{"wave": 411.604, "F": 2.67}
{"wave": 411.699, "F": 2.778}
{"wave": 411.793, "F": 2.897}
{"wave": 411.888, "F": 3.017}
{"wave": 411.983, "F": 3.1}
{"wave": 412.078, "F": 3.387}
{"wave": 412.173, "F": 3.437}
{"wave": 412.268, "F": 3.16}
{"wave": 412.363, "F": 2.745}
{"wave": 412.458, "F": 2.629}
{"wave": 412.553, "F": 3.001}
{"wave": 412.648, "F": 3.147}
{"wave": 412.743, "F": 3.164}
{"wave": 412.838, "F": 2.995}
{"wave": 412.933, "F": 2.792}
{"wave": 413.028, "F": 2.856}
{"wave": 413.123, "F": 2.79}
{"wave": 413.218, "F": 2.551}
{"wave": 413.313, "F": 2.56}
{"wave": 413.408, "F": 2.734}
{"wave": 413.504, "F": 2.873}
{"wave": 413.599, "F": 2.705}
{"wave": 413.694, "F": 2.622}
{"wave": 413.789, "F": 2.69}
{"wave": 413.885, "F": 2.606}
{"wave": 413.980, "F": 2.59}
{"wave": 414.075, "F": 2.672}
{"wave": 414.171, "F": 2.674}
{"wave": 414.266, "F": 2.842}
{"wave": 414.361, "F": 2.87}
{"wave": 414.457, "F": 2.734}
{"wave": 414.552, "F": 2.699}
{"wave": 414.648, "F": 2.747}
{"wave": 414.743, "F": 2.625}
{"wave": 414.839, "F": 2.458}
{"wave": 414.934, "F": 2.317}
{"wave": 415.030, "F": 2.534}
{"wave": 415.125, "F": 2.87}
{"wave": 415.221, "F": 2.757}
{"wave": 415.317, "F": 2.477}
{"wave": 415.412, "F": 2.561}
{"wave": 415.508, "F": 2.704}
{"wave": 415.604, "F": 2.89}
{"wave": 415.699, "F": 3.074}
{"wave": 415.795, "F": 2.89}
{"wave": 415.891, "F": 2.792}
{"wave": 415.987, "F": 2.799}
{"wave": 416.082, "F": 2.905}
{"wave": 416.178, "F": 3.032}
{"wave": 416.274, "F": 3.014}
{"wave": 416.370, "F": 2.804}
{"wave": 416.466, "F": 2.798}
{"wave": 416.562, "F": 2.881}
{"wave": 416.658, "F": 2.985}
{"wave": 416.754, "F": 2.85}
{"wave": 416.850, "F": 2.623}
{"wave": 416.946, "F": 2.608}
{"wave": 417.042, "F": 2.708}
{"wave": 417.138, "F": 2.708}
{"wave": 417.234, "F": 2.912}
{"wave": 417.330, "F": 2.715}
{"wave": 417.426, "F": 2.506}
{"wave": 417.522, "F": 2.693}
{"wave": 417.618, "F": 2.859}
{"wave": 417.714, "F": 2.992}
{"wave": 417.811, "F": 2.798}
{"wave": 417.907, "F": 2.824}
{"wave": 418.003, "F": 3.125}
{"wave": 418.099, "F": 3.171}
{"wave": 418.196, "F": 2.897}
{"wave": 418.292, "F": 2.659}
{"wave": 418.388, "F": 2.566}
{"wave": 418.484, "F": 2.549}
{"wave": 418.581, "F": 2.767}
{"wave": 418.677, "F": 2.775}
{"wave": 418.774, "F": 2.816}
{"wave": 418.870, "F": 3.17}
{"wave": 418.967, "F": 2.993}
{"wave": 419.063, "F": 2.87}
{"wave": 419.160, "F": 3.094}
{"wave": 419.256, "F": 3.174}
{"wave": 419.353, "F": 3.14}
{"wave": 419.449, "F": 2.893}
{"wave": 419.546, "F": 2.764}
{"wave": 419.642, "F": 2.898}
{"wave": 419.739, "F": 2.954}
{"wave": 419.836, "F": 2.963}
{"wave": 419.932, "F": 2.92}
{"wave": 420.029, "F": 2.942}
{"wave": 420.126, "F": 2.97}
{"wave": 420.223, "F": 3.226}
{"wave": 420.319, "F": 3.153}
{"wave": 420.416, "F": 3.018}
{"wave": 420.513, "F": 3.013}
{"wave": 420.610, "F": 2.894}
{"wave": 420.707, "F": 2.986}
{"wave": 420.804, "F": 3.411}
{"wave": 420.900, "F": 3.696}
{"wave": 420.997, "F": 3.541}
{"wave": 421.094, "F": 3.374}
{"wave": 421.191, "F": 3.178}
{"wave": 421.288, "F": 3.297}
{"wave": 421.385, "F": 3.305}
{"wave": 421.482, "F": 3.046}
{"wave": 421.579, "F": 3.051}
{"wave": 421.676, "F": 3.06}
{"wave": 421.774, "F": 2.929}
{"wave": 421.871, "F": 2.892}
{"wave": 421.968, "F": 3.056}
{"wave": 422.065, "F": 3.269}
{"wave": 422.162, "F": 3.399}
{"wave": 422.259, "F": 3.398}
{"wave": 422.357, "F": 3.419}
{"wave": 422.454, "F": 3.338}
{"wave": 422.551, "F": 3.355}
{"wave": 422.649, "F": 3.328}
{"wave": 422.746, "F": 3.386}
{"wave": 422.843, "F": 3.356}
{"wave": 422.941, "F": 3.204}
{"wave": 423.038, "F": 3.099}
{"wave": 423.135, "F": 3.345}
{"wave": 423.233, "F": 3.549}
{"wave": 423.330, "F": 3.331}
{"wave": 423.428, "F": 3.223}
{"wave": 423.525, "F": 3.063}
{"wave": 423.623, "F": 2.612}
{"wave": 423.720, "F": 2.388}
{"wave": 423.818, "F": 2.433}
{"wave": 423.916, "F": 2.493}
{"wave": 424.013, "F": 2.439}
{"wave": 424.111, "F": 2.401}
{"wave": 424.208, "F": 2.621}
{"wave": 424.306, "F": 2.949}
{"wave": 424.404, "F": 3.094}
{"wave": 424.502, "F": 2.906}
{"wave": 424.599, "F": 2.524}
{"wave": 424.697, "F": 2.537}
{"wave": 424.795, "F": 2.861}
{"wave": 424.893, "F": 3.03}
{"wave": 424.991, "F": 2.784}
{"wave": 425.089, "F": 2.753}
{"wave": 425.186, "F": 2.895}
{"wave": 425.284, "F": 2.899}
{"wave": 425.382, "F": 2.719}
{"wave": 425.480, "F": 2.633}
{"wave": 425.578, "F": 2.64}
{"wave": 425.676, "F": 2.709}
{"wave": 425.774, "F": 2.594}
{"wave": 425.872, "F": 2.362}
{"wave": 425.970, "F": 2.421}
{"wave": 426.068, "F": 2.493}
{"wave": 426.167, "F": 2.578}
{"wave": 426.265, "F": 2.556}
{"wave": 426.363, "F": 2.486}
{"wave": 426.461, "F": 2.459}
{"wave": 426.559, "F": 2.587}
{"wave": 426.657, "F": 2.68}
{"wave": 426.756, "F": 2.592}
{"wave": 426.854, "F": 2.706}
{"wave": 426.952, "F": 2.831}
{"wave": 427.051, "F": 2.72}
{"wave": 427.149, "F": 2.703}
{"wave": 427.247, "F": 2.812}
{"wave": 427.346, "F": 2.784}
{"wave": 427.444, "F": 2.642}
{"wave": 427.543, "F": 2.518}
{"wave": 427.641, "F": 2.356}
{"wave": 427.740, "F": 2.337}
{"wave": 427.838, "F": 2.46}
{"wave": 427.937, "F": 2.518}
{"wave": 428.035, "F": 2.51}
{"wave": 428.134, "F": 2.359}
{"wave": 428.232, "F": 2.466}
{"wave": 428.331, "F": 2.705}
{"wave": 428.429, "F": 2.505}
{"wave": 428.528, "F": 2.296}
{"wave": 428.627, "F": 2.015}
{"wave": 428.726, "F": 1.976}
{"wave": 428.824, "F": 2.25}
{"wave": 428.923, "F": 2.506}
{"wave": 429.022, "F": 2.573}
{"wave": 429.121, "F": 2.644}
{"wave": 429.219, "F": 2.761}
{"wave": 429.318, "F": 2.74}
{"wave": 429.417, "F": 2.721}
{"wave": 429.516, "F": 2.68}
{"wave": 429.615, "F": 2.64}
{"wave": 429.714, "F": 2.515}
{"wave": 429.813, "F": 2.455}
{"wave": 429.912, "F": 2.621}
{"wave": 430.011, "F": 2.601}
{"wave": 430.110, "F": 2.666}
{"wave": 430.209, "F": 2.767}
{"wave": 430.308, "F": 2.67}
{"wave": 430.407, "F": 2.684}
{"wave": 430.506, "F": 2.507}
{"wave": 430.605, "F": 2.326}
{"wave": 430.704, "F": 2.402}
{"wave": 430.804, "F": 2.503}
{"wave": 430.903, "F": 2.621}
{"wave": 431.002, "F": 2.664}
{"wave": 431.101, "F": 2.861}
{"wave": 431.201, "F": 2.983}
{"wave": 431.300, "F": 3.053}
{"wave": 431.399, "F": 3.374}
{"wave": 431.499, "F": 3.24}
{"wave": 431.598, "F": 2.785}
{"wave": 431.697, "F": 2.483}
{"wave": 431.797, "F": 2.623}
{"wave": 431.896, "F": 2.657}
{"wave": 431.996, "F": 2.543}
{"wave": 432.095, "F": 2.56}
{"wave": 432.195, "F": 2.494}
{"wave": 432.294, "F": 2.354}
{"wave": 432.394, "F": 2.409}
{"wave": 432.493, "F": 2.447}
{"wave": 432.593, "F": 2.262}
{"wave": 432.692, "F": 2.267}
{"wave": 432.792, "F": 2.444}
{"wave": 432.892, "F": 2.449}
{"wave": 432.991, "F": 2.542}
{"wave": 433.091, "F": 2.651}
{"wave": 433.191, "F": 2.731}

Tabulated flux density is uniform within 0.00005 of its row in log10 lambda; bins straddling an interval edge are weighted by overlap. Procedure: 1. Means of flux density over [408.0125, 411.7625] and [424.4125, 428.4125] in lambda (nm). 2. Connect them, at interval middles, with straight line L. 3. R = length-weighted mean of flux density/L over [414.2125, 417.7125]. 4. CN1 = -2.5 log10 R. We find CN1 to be -0.034 mag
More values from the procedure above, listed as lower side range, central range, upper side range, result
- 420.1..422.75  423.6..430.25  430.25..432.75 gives 0.12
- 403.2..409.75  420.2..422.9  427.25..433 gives -0.23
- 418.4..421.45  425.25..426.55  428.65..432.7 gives 0.09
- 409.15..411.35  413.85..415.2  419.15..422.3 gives 0.09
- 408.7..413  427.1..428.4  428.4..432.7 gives 0.03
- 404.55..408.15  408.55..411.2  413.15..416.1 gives -0.01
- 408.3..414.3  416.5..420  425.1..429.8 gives -0.07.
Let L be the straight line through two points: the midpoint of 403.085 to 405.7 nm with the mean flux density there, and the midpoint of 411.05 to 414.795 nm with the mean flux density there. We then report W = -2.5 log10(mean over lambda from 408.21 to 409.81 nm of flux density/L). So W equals 0.06 mag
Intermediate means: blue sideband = 2.7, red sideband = 2.82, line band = 2.62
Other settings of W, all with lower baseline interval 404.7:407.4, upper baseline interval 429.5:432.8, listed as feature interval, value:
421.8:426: -0.113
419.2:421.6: -0.179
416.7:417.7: -0.034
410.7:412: -0.042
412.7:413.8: -0.051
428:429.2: 0.095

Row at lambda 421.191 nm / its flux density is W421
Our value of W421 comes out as 3.178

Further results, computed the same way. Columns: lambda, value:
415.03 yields 2.534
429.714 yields 2.515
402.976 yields 2.902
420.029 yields 2.942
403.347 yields 2.561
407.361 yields 2.68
